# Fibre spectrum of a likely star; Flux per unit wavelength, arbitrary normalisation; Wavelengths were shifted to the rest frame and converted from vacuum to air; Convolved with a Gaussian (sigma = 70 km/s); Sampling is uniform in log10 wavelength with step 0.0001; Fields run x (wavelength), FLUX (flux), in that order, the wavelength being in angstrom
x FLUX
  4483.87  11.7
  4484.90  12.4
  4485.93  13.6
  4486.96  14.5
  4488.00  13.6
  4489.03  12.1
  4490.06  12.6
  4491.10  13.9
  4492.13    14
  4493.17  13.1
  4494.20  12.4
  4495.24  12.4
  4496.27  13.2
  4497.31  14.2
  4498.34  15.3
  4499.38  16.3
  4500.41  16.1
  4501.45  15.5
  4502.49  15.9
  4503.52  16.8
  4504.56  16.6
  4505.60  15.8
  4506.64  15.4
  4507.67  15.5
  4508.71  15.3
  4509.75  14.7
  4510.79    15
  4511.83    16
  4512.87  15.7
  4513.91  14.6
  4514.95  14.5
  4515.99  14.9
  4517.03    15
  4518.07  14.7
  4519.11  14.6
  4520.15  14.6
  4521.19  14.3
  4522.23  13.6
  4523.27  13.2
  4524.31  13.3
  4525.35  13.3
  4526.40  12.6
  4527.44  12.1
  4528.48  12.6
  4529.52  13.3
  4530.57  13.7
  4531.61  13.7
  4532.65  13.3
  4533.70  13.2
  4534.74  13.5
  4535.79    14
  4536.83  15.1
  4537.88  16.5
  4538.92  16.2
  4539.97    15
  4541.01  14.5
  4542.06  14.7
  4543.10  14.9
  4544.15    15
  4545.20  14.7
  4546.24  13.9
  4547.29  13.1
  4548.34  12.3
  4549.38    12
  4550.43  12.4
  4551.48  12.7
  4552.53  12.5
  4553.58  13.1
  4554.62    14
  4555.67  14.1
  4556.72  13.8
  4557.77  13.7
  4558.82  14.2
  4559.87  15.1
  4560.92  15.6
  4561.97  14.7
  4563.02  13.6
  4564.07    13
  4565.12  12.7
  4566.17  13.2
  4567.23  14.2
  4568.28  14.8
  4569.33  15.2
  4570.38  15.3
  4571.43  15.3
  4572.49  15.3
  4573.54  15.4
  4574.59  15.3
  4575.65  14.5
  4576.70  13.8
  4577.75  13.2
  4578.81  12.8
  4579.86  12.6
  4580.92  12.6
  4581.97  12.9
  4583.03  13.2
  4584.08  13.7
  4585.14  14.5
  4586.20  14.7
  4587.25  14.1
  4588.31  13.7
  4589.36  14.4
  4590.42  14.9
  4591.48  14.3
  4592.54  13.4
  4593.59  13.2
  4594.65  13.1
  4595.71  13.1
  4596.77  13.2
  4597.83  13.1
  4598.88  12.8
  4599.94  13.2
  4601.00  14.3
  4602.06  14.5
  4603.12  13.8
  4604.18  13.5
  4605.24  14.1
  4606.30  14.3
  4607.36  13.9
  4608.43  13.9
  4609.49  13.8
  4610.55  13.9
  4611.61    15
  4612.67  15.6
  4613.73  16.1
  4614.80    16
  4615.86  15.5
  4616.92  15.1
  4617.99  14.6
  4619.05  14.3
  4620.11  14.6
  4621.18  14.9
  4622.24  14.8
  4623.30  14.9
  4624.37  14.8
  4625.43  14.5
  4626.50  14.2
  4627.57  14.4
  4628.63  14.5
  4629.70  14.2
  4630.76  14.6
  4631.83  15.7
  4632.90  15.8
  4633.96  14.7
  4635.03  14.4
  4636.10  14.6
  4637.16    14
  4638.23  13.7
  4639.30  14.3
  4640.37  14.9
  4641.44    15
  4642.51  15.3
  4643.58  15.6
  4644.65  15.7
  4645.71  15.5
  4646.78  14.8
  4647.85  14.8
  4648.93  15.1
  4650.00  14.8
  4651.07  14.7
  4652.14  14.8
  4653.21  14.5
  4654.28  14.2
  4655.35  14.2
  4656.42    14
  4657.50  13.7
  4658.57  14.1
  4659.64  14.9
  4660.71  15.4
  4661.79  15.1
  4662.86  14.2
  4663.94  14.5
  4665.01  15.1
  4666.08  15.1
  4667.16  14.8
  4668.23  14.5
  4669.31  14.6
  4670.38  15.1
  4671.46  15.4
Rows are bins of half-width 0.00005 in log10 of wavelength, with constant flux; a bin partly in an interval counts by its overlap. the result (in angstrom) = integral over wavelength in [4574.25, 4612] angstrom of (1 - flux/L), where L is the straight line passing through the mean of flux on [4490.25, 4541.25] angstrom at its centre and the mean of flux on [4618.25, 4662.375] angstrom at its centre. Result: 2.2 angstrom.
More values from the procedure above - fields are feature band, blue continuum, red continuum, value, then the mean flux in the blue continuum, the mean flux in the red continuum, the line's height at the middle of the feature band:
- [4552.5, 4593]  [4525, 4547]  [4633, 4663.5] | 0.6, 14.1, 14.7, 14.3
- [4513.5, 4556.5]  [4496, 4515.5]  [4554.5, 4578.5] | 2.9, 15.4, 14.3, 14.9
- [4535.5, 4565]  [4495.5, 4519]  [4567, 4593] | 1.1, 15.3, 14.2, 14.6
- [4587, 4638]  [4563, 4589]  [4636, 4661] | 0.0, 14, 14.7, 14.3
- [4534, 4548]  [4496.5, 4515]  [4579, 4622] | 0.3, 15.5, 14.1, 15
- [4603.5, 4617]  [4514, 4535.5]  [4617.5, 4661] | -0.2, 13.7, 14.7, 14.4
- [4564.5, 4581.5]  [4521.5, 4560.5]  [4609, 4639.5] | 0.0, 13.8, 14.7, 14.1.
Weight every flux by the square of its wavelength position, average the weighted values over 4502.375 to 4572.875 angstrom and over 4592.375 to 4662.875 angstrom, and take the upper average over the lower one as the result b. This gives 1.06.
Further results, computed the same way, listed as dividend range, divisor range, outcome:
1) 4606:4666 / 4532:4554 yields 1.10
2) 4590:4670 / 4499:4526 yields 1.02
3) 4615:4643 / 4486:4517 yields 1.06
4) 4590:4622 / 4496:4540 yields 1.01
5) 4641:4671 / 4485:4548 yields 1.10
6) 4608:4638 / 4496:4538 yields 1.06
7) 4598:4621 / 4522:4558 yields 1.08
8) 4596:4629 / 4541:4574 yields 1.05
